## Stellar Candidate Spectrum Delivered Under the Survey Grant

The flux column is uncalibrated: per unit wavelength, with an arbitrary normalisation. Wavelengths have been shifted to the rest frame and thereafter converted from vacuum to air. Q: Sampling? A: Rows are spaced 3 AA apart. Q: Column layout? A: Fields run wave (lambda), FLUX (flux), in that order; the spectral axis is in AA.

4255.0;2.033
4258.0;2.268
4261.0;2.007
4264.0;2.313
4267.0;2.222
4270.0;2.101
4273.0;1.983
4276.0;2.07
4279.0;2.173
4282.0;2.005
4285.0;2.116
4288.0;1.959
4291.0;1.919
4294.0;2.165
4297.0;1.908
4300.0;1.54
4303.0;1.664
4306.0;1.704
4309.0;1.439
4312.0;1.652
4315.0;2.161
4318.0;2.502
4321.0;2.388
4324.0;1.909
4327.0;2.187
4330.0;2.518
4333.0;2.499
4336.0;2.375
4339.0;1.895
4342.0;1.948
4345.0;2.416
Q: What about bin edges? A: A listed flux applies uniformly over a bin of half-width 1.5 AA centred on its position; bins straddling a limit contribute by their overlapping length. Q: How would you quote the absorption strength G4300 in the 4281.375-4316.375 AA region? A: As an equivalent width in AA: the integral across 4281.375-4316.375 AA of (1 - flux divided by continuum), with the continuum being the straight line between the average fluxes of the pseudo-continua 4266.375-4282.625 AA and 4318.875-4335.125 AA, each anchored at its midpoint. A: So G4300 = 5.5 AA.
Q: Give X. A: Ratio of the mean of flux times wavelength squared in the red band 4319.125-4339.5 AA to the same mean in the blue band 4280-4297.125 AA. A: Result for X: 1.14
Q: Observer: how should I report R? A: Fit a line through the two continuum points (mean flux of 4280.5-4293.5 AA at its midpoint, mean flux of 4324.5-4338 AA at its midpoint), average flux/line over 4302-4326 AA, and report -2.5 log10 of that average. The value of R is 0.15 mag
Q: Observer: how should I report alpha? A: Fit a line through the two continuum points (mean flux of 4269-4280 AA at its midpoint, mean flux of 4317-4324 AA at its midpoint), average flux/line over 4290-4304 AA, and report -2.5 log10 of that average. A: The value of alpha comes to 0.19 mag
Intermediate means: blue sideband 2.08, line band 1.84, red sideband 2.33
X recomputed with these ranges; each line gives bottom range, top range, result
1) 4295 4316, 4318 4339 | 1.35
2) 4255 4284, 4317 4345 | 1.09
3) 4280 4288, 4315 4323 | 1.17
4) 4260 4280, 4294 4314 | 0.81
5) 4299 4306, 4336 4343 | 1.26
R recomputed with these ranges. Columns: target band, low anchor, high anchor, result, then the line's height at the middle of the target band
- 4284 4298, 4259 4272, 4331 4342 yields 0.09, 2.18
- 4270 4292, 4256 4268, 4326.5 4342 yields 0.09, 2.21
